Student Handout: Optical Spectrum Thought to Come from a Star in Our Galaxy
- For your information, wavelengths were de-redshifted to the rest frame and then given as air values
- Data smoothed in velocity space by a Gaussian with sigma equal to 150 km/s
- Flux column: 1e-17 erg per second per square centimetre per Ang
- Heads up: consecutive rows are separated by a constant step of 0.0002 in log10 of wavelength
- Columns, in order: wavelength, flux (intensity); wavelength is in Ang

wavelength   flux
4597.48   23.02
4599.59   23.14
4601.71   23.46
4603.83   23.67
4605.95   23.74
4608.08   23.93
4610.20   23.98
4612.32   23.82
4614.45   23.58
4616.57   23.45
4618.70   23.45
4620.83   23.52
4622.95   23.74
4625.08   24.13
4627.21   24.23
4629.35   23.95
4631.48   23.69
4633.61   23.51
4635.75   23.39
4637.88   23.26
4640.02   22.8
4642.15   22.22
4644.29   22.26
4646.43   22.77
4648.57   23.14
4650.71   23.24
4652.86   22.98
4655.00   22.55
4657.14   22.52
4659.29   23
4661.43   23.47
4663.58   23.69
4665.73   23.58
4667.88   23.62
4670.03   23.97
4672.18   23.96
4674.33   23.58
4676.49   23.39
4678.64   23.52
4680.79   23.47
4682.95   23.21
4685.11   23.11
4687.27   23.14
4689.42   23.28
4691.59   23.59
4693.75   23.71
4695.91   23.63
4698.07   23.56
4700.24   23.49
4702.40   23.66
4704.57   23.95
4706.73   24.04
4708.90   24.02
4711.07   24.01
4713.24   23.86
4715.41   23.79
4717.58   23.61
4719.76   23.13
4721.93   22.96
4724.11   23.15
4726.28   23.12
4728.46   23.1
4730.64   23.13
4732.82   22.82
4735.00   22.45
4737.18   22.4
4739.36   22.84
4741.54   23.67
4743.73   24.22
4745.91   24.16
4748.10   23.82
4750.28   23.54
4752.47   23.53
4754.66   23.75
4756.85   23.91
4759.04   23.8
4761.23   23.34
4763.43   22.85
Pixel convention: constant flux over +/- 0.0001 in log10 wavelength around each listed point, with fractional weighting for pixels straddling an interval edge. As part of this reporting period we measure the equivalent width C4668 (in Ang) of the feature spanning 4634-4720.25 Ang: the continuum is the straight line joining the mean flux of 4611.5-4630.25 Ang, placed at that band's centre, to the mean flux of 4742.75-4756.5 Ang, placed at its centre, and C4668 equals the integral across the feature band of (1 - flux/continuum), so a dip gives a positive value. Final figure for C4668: 1.5 Ang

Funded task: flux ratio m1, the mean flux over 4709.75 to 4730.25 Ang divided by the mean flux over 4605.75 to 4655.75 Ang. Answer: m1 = 1.00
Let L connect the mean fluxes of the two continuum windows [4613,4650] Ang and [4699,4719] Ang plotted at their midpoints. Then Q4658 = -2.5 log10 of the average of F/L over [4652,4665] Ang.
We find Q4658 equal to 0.02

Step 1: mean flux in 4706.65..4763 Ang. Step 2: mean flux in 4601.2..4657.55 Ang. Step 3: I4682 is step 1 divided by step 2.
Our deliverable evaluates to 1.0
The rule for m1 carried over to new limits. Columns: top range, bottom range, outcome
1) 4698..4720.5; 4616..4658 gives 1.02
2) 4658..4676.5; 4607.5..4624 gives 1.00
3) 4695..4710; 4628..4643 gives 1.02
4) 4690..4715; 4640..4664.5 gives 1.04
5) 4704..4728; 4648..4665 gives 1.02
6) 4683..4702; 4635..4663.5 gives 1.02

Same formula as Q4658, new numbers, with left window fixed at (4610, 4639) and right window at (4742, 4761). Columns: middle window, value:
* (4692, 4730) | 0.009 mag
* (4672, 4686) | 0.014 mag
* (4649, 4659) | 0.040 mag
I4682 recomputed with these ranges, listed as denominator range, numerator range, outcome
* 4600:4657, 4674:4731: 1.00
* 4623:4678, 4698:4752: 1.01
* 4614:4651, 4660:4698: 1.01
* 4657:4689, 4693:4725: 1.01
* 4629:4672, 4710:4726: 1.01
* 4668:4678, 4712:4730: 0.98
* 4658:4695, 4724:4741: 0.98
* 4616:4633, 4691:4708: 1.00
